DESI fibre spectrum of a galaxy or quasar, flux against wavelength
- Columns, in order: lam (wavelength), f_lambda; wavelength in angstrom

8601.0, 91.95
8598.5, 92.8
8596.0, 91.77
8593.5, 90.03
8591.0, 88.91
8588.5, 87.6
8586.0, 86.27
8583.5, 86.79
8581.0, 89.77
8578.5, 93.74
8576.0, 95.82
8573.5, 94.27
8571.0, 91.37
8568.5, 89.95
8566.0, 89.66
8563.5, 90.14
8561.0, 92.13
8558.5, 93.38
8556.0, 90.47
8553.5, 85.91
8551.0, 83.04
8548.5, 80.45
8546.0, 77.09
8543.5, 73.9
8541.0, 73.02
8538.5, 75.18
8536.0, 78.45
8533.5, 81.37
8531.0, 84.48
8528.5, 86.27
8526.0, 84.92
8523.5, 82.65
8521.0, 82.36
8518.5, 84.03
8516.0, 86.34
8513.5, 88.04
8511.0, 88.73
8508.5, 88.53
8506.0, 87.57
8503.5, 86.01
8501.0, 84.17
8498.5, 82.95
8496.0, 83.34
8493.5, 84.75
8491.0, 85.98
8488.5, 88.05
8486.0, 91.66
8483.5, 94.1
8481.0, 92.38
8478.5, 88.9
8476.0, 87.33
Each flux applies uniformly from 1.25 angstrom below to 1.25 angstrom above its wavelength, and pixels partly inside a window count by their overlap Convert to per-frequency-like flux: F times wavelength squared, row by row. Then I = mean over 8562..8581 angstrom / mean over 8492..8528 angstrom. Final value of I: 1.09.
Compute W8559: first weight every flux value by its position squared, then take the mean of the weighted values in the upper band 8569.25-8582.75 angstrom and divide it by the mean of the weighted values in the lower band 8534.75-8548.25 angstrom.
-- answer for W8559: 1.23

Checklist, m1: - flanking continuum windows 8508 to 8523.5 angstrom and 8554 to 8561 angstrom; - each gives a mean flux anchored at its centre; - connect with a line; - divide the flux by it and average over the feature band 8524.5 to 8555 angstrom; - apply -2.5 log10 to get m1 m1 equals 0.11 mag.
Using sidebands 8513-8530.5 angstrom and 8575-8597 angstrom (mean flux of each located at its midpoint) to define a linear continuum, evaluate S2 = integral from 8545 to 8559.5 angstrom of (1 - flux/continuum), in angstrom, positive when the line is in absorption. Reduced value 0.37 angstrom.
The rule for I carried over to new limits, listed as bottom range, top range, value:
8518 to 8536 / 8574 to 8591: 1.10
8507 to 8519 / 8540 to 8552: 0.89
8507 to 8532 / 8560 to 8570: 1.07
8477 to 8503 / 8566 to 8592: 1.05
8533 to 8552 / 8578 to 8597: 1.16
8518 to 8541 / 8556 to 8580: 1.14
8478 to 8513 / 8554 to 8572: 1.05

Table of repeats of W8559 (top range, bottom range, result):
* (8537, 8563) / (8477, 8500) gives 0.95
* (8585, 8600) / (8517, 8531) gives 1.08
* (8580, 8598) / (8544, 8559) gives 1.07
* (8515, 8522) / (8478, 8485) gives 0.92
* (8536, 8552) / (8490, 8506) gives 0.92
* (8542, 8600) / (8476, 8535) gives 1.04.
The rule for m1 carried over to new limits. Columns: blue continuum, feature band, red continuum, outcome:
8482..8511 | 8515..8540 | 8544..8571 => 0.06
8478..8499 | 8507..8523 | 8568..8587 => 0.04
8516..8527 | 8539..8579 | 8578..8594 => 0.00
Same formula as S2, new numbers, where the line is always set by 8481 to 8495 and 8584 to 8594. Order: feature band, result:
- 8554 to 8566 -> -0.4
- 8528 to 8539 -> 0.9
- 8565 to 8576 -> -0.5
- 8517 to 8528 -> 0.6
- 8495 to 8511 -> 0.6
